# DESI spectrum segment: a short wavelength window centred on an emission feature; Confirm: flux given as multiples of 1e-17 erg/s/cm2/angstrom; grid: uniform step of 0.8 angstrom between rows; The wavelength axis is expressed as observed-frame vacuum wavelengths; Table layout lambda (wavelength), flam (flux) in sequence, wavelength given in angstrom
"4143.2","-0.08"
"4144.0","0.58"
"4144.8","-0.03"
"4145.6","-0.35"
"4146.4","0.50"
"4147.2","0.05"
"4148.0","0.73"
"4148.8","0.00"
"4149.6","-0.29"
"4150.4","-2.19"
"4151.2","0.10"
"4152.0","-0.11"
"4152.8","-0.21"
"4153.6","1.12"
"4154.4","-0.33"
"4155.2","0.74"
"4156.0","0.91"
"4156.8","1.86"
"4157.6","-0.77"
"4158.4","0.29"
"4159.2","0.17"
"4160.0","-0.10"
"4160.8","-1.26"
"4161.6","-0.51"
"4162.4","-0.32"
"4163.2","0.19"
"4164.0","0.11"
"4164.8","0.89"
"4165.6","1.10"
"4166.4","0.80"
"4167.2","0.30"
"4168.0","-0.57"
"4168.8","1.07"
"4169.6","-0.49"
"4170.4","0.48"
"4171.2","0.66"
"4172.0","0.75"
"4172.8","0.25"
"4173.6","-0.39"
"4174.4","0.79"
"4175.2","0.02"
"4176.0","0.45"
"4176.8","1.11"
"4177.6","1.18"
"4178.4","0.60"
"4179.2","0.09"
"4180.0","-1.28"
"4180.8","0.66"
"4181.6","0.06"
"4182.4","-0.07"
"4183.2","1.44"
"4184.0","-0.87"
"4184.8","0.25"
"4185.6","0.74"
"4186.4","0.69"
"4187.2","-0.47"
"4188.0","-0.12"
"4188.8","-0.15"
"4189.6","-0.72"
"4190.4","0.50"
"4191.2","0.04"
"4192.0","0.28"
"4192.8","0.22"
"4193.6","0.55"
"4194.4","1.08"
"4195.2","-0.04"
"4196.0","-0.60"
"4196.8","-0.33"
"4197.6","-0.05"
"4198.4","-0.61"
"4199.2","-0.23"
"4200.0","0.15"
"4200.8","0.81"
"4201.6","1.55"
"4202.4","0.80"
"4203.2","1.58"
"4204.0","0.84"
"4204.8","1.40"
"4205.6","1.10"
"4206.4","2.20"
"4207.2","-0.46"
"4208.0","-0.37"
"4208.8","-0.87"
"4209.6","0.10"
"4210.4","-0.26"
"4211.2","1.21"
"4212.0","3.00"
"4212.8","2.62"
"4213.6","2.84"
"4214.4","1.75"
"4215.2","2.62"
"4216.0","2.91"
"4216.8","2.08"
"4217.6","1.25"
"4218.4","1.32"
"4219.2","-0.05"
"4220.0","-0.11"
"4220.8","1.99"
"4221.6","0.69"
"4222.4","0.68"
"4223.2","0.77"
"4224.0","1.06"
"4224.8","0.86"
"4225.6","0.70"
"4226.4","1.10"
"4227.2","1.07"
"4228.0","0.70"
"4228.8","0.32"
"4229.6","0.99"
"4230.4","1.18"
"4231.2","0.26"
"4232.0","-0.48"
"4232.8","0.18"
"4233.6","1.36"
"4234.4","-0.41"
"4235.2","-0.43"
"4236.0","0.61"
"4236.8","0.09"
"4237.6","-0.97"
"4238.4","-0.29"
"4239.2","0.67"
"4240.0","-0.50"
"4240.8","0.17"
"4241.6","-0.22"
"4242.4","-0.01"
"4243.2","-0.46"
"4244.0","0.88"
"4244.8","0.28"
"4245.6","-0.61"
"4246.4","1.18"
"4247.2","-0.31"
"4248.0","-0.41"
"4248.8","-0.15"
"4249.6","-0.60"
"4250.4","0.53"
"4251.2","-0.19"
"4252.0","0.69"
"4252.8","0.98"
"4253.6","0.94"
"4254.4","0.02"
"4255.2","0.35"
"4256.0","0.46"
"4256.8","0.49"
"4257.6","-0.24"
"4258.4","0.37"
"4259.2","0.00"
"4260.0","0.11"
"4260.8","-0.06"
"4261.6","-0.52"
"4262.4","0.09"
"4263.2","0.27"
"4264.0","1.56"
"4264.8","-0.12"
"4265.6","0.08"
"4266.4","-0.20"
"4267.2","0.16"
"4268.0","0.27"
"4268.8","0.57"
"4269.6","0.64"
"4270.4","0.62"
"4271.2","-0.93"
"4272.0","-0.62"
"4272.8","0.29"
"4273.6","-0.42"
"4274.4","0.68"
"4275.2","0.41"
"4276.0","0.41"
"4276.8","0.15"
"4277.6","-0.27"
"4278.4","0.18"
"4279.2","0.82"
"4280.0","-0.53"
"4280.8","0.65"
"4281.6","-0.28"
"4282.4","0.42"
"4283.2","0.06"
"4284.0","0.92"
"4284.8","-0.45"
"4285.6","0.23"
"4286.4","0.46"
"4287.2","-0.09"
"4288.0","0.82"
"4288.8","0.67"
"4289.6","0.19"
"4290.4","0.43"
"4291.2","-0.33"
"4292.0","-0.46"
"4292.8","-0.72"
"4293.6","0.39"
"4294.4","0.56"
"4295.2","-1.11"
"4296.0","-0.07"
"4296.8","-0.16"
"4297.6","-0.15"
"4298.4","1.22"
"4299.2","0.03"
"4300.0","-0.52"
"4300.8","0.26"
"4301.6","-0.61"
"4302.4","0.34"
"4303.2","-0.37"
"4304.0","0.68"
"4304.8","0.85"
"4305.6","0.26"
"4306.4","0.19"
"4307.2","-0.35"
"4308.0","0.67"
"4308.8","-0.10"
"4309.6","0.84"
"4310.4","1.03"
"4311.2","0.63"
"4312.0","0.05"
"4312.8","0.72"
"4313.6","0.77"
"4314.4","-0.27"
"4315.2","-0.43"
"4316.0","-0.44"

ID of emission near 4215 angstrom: Lyman alpha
